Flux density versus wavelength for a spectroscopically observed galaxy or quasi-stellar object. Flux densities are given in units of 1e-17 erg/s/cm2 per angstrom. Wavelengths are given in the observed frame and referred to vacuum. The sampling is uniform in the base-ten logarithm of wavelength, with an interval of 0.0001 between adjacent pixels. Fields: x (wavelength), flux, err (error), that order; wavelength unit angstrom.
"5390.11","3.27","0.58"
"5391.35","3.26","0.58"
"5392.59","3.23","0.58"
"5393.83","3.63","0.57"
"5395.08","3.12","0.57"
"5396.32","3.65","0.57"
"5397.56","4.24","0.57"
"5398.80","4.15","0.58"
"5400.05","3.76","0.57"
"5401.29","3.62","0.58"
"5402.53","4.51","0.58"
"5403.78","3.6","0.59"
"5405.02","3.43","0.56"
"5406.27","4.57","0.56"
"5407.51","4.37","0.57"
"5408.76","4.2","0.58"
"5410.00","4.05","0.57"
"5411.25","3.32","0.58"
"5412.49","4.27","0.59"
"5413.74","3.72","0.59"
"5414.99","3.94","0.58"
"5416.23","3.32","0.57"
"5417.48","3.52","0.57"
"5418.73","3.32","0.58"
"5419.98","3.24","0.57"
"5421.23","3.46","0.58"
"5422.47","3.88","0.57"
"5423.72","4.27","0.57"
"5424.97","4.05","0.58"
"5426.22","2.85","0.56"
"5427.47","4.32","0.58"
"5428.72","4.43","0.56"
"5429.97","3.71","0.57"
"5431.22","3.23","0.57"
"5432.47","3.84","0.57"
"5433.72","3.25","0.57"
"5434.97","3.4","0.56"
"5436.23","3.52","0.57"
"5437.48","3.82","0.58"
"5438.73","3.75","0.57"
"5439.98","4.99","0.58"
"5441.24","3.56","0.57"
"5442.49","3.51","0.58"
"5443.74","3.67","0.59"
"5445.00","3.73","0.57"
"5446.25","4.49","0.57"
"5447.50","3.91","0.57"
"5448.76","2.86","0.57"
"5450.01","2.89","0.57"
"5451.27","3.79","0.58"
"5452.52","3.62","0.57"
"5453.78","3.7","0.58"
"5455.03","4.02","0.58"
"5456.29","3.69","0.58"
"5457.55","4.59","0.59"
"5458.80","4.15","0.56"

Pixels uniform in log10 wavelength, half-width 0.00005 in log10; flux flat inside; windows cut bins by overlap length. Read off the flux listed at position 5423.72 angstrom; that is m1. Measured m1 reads 4.27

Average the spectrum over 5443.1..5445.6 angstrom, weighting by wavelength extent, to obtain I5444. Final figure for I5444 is 3.69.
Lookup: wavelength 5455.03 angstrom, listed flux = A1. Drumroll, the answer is 4.02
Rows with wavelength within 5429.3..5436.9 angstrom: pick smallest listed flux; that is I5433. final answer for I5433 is 3.23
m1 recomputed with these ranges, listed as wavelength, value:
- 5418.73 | 3.32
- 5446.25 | 4.49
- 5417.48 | 3.52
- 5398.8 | 4.15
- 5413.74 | 3.72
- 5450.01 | 2.89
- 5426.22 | 2.85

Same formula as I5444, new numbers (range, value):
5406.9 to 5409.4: 4.28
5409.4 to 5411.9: 3.69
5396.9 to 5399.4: 4.2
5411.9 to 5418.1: 3.75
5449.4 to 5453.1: 3.43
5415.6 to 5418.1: 3.43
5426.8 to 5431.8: 3.92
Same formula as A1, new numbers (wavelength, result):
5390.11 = 3.27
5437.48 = 3.82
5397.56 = 4.24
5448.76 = 2.86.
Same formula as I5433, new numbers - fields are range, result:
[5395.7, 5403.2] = 3.62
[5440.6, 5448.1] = 3.51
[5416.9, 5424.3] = 3.24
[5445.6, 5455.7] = 2.86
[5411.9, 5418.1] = 3.32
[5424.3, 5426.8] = 2.85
